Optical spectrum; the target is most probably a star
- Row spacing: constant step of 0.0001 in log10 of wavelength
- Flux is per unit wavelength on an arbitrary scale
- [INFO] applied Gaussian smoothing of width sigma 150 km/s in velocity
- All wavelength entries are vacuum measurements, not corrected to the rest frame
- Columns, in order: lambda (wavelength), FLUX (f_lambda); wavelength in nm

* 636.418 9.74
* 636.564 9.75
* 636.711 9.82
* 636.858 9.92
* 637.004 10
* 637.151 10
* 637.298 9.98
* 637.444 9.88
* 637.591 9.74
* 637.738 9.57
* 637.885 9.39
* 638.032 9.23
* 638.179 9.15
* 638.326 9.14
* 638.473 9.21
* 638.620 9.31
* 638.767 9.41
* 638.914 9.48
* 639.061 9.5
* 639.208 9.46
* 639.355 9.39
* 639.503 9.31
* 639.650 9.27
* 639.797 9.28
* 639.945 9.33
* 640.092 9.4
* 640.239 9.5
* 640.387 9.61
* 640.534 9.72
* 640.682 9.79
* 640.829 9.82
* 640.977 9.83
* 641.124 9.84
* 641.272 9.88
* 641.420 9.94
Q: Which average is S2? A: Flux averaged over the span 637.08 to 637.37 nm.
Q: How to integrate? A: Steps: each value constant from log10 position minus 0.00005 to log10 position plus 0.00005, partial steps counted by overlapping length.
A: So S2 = 9.98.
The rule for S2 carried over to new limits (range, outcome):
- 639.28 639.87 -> 9.31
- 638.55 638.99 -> 9.41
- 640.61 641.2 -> 9.83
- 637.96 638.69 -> 9.21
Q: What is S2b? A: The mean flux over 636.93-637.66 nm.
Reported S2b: 9.93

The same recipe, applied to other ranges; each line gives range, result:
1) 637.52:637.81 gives 9.65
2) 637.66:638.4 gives 9.29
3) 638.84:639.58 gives 9.43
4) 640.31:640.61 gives 9.65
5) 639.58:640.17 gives 9.33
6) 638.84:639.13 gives 9.5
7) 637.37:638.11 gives 9.56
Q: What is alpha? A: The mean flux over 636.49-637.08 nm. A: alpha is 9.87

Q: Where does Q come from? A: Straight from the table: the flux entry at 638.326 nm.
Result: 9.14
